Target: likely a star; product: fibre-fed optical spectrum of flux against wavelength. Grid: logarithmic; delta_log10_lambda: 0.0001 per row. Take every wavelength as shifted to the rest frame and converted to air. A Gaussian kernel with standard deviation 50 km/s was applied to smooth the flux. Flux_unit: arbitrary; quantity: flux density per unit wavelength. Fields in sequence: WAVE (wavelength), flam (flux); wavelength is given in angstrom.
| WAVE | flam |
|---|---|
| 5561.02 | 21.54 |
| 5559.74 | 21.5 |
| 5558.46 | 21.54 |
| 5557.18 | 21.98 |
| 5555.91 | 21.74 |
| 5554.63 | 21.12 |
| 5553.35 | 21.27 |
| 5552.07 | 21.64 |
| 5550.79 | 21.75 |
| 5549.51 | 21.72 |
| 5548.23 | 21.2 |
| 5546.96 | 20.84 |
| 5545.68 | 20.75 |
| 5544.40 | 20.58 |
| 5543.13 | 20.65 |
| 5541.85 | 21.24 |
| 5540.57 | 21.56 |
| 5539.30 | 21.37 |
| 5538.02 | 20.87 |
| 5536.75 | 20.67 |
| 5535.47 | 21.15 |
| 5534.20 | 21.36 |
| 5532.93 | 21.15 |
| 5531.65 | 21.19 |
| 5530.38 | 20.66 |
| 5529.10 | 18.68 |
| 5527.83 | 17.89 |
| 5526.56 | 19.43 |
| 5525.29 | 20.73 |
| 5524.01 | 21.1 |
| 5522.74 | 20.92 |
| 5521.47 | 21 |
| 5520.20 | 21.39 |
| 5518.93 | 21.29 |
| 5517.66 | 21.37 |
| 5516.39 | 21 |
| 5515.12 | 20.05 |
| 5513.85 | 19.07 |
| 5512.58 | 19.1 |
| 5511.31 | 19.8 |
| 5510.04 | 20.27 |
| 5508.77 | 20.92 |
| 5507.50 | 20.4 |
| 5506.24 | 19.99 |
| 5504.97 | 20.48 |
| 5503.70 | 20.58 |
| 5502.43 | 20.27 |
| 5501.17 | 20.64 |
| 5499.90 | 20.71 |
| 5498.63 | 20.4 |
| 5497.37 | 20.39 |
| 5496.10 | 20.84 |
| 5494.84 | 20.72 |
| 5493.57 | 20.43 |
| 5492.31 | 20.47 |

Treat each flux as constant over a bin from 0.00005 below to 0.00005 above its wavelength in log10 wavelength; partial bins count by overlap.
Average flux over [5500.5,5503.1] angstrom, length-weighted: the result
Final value 20.5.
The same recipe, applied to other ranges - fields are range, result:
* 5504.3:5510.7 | 20.4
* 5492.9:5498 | 20.6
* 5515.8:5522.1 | 21.2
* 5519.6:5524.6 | 21.1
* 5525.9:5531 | 19.2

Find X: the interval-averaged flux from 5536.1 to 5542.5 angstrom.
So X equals 21.1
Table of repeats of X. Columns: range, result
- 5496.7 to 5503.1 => 20.5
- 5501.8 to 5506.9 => 20.3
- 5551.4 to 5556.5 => 21.4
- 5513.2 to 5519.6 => 20.6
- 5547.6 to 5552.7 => 21.6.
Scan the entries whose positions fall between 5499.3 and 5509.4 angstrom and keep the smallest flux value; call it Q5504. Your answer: 19.99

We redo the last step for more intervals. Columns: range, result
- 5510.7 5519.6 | 19.07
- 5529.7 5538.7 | 20.66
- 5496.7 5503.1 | 20.27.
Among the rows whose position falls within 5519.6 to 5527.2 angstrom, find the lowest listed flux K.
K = 19.43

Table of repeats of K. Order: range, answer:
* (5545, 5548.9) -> 20.75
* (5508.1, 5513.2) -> 19.1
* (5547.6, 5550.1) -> 21.2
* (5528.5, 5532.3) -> 18.68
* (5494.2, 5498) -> 20.39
